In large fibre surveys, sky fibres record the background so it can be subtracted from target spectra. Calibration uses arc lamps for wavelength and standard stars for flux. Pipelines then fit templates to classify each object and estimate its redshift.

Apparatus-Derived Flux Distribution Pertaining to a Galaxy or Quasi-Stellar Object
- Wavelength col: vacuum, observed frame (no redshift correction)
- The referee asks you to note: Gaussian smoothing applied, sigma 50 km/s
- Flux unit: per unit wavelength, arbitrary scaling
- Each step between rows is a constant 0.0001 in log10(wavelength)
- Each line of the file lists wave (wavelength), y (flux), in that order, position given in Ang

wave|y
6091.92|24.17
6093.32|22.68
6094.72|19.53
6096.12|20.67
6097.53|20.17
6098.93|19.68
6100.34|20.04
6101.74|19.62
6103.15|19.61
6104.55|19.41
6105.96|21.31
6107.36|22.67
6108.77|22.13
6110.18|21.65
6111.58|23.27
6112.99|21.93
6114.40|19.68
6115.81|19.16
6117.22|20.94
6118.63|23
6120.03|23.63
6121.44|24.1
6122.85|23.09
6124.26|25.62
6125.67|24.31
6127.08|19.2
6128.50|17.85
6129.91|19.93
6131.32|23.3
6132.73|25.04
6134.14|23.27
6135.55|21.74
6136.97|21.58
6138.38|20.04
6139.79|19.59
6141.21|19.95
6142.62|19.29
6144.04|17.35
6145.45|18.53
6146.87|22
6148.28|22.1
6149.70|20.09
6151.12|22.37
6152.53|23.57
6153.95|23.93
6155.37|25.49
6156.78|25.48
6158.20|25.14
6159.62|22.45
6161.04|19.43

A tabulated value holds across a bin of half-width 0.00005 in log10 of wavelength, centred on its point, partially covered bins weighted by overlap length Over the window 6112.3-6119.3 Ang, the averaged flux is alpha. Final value 20.9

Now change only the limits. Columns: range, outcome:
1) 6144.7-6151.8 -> 21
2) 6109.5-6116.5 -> 21.1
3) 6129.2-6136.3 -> 22.7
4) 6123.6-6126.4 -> 24.9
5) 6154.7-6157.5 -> 25.5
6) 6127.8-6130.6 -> 18.9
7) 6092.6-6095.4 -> 21.2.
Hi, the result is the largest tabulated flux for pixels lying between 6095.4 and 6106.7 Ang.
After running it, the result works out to 21.31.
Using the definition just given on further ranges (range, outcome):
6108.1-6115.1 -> 23.27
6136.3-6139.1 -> 21.58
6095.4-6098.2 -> 20.67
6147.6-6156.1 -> 25.49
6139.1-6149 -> 22.1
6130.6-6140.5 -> 25.04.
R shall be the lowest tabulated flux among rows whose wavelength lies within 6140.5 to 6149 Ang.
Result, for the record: 17.35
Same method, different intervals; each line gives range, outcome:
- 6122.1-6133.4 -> 17.85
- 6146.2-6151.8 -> 20.09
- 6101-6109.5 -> 19.41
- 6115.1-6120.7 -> 19.16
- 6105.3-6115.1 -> 19.68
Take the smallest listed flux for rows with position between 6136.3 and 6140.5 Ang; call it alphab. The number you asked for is 19.59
